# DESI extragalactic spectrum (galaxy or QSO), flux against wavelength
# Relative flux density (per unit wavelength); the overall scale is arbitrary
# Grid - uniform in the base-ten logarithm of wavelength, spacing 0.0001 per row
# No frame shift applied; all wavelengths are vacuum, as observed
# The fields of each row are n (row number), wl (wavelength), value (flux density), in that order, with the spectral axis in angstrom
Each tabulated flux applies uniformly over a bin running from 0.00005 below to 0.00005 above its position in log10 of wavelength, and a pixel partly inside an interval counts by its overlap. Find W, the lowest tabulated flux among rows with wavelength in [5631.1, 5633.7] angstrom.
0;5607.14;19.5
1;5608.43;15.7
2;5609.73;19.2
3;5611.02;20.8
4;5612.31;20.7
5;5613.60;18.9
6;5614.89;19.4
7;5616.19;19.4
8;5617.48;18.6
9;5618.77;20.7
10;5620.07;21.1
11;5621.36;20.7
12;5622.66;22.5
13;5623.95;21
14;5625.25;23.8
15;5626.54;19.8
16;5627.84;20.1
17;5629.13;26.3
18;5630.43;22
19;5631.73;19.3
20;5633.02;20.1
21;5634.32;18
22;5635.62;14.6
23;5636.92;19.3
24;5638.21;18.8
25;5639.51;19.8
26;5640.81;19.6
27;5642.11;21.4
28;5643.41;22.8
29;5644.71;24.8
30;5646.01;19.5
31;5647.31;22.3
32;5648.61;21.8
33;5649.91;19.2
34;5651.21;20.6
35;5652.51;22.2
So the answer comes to 19.3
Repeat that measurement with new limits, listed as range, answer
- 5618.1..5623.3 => 20.7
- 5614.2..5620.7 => 18.6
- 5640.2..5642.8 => 19.6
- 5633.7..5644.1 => 14.6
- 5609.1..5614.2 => 18.9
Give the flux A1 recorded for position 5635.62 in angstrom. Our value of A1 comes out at 14.6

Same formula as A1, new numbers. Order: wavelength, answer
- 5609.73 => 19.2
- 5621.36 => 20.7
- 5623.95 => 21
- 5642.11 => 21.4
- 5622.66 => 22.5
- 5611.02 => 20.8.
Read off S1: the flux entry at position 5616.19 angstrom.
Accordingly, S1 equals 19.4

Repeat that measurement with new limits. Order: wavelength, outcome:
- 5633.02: 20.1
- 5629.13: 26.3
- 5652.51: 22.2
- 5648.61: 21.8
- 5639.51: 19.8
